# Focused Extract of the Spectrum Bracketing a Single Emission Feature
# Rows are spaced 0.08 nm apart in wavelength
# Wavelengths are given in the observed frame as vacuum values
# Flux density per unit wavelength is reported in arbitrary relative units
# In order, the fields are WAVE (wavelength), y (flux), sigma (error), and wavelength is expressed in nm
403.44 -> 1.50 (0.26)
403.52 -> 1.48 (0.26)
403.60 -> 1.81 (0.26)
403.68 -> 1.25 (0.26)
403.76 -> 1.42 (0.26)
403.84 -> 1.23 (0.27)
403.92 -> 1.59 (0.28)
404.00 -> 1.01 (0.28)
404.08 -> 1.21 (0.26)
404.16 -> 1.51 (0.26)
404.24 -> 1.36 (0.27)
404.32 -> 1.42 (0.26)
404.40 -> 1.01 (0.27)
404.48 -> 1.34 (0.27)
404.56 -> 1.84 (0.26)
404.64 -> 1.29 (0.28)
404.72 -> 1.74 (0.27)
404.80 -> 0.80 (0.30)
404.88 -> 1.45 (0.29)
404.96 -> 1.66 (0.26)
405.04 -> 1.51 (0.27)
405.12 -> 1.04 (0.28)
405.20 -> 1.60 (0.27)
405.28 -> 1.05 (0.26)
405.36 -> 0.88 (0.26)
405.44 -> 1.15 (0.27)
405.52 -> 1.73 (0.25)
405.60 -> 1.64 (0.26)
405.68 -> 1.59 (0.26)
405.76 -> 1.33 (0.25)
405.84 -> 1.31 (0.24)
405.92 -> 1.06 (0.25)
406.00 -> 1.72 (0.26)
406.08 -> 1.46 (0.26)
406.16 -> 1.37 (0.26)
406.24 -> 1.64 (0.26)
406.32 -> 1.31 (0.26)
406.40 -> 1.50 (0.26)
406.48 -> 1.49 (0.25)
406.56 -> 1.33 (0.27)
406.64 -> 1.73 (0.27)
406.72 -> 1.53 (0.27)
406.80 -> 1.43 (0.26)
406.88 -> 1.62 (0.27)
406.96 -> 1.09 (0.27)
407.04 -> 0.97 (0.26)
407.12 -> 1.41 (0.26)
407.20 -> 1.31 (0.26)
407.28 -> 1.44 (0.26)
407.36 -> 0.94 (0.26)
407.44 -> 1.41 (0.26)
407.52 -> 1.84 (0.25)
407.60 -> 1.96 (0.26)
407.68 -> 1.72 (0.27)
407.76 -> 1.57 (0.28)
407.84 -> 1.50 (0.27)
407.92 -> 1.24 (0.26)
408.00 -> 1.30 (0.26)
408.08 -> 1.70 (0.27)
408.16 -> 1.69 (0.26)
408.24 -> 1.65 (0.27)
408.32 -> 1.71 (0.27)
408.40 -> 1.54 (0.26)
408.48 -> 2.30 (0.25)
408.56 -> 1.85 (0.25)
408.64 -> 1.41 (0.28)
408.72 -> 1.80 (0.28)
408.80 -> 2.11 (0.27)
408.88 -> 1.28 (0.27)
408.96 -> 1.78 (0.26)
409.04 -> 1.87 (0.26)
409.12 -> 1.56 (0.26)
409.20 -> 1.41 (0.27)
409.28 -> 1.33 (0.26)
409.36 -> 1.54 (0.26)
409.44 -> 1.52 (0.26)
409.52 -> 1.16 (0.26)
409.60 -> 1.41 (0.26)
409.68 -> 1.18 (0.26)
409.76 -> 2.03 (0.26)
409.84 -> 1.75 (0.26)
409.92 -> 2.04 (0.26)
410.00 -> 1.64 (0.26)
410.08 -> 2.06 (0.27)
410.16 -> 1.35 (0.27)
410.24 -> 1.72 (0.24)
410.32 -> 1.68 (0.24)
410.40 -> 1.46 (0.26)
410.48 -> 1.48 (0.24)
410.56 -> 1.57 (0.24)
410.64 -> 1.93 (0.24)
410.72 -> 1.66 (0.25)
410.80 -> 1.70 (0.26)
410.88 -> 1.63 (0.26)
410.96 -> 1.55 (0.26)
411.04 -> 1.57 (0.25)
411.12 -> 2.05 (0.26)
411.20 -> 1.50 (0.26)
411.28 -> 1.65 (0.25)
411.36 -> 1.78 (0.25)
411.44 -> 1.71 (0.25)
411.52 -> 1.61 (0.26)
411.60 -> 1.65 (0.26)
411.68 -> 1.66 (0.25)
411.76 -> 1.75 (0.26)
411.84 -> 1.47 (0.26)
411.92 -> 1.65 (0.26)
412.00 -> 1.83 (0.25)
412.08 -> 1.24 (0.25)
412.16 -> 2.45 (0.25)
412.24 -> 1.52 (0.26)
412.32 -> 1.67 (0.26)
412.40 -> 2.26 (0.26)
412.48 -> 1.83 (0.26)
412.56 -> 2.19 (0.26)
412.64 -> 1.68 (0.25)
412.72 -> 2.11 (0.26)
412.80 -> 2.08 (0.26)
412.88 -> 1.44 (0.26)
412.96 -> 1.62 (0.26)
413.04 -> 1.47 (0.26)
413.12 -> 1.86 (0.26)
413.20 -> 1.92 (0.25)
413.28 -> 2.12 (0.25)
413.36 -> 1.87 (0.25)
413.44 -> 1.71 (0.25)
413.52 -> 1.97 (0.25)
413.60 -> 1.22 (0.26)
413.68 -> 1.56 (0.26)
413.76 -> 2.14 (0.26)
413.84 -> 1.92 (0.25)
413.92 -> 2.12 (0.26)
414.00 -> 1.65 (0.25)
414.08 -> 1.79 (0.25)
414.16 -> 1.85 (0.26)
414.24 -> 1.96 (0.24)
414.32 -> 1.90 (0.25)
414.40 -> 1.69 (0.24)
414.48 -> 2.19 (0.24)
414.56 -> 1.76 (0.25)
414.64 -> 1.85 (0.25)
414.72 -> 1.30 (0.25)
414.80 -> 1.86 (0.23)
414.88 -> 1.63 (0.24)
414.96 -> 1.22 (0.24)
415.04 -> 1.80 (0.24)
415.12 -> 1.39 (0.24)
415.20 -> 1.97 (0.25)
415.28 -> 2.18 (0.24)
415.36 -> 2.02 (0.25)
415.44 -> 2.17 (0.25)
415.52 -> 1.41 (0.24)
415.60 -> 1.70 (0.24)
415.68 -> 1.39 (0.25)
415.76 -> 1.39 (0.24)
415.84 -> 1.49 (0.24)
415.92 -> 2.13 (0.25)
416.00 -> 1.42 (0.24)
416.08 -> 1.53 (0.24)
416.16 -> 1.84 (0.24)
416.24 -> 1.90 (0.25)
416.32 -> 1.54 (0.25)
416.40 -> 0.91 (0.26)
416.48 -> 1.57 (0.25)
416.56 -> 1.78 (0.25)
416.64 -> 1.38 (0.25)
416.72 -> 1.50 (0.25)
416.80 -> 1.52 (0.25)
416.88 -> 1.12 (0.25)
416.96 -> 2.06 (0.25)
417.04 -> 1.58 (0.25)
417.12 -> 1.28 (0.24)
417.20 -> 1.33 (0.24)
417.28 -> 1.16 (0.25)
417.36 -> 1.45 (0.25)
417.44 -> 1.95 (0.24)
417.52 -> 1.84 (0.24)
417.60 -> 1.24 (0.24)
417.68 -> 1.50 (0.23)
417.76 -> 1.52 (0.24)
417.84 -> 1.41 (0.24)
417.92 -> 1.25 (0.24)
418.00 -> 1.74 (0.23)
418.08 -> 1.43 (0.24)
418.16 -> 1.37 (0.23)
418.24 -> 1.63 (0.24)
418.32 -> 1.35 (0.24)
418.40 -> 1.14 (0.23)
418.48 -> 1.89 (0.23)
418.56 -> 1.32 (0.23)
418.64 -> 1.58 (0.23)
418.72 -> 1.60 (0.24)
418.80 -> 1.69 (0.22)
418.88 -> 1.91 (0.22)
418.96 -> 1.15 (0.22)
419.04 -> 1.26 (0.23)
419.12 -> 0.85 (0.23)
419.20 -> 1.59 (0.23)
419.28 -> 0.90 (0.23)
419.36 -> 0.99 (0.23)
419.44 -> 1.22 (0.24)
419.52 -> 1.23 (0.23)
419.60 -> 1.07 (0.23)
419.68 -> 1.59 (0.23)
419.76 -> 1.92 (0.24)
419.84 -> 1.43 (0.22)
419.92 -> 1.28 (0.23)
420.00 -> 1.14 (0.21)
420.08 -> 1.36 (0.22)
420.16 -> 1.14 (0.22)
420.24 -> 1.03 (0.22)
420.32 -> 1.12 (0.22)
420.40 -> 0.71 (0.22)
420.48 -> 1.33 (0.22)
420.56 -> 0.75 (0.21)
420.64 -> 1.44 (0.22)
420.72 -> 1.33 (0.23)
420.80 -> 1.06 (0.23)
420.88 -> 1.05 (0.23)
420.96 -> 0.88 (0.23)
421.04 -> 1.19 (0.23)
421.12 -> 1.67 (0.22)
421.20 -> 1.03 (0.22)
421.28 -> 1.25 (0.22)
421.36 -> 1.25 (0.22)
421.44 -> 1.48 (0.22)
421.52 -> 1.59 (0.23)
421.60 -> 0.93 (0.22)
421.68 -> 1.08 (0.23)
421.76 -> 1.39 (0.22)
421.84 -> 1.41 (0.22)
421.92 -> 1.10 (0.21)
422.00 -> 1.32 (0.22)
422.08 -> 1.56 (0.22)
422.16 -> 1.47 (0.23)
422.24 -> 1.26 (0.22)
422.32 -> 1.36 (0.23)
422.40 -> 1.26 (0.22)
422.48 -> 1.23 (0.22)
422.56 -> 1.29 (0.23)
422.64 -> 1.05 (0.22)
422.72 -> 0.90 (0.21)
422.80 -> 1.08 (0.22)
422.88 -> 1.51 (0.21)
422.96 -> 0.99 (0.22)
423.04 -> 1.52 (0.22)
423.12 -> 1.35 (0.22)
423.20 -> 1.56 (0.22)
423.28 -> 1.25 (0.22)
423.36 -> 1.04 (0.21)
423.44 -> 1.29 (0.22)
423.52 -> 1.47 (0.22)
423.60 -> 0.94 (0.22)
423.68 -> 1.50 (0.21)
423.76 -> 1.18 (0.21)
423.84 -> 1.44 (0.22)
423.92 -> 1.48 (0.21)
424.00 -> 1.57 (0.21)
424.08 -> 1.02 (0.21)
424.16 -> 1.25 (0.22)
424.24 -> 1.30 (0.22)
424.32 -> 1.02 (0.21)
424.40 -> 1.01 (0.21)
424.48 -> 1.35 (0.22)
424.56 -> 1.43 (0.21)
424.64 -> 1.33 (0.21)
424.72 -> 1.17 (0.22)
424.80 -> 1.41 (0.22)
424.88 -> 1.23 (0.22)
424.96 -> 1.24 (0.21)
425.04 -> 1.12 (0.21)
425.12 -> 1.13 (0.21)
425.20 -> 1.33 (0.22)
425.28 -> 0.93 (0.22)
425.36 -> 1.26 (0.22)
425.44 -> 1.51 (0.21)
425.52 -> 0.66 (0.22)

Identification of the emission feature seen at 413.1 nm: C III] 1909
